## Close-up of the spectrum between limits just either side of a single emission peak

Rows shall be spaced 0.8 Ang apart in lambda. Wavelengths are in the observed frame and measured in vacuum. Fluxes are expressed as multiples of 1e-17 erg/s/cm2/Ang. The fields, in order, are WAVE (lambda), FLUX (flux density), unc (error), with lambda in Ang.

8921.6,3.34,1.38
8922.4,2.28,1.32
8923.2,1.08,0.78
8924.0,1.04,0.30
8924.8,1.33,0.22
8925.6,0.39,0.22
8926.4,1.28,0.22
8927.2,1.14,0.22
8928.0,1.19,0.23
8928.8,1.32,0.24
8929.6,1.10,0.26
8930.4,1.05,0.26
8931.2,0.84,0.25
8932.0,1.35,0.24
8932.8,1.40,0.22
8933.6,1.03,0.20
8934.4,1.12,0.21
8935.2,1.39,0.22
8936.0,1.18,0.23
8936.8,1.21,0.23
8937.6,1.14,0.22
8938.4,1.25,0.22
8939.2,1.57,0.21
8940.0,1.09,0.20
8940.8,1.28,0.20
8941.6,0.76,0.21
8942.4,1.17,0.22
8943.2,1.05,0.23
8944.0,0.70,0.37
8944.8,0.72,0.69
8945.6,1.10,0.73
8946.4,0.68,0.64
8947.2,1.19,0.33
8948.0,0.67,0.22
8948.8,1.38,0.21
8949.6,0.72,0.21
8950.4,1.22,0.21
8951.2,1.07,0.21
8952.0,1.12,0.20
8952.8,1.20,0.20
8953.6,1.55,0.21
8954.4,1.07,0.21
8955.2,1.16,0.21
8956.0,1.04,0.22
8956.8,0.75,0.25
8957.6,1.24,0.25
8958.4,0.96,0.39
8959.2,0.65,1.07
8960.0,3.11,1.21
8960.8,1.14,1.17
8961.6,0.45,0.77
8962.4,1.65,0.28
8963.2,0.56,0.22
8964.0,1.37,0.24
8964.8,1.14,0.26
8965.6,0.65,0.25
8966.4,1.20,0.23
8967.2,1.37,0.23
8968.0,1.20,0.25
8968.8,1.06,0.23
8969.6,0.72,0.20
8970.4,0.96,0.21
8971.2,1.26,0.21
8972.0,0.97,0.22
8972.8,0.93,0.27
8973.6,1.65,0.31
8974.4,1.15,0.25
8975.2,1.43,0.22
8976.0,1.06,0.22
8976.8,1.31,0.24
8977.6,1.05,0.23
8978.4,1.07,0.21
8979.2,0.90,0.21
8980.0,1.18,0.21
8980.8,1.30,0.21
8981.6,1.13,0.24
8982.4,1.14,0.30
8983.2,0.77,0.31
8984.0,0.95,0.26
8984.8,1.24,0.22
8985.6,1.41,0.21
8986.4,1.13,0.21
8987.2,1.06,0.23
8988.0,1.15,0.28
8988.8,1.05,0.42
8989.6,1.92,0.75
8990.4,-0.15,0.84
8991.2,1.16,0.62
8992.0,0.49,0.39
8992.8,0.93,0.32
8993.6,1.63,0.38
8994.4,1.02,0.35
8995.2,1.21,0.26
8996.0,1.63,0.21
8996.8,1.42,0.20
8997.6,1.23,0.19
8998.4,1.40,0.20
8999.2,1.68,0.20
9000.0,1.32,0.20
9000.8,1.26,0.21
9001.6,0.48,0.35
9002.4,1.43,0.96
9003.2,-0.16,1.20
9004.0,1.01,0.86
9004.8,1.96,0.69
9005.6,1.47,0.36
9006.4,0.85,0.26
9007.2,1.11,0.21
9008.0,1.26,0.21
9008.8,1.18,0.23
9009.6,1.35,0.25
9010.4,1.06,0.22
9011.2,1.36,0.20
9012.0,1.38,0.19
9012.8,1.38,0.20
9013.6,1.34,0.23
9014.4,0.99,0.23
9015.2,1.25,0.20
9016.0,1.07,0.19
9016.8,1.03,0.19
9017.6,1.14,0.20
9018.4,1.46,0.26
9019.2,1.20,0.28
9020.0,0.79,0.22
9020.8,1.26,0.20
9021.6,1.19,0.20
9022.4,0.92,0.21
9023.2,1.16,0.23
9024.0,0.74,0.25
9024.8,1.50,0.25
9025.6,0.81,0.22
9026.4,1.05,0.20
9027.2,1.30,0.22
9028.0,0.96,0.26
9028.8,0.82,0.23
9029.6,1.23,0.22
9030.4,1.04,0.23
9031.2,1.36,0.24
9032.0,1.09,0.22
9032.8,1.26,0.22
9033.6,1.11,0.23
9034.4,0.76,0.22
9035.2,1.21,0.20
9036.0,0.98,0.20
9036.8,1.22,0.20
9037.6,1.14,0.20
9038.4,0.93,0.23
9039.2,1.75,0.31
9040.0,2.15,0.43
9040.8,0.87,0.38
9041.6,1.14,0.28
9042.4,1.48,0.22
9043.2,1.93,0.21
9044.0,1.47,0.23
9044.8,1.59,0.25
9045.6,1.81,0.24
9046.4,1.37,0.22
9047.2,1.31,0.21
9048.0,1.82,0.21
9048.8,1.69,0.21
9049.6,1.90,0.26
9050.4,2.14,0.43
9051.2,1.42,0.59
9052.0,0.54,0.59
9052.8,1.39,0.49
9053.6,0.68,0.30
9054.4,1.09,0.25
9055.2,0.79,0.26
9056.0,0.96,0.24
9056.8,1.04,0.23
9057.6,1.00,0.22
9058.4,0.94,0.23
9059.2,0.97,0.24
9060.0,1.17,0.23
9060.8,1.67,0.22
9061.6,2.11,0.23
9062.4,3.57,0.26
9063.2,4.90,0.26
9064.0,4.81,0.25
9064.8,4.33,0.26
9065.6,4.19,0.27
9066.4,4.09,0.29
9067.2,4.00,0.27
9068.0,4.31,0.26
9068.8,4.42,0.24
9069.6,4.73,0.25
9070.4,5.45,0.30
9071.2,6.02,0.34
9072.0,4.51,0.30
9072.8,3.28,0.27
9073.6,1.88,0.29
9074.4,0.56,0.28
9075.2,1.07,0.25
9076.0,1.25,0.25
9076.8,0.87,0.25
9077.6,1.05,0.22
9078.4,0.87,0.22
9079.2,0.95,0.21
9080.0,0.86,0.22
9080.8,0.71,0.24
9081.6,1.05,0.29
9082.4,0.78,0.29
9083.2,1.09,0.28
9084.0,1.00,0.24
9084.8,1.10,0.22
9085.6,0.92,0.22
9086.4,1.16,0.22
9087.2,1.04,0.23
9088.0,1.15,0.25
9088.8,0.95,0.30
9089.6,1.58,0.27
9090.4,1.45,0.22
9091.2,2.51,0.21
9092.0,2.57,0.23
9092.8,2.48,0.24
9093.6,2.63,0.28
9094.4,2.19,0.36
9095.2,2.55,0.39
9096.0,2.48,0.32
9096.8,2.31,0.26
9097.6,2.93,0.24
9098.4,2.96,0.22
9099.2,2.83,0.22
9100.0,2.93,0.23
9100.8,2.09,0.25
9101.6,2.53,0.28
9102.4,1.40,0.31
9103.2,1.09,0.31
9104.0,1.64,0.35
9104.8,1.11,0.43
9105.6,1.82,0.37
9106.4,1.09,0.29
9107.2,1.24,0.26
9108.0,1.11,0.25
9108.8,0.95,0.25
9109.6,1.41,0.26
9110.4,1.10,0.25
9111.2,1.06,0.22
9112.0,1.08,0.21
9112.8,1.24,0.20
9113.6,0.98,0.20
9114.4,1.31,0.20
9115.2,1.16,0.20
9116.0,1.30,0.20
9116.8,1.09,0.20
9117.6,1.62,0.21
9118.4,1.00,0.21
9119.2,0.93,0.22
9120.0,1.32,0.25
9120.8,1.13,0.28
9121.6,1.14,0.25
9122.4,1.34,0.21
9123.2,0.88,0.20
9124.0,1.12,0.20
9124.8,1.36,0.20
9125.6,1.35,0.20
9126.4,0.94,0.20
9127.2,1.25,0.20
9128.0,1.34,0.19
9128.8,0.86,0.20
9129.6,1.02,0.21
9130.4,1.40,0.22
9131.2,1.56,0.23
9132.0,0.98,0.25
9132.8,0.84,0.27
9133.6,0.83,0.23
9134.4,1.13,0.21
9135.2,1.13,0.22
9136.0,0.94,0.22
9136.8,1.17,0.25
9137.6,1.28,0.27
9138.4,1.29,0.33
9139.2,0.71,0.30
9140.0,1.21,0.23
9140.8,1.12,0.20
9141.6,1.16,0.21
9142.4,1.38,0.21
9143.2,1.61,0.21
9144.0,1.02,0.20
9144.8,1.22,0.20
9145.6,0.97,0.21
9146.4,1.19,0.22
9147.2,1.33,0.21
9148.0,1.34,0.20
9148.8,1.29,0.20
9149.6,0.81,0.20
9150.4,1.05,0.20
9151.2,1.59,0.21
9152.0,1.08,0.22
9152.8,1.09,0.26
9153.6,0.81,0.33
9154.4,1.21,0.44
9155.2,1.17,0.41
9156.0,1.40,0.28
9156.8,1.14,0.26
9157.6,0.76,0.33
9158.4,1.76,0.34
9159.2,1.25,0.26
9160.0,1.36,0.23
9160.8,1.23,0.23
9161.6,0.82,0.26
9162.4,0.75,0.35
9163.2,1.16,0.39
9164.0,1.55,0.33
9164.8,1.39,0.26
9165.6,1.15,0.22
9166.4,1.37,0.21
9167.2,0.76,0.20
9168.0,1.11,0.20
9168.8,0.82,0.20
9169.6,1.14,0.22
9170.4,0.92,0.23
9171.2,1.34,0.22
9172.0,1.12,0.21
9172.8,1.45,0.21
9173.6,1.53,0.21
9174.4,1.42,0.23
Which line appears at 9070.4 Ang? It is H-alpha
